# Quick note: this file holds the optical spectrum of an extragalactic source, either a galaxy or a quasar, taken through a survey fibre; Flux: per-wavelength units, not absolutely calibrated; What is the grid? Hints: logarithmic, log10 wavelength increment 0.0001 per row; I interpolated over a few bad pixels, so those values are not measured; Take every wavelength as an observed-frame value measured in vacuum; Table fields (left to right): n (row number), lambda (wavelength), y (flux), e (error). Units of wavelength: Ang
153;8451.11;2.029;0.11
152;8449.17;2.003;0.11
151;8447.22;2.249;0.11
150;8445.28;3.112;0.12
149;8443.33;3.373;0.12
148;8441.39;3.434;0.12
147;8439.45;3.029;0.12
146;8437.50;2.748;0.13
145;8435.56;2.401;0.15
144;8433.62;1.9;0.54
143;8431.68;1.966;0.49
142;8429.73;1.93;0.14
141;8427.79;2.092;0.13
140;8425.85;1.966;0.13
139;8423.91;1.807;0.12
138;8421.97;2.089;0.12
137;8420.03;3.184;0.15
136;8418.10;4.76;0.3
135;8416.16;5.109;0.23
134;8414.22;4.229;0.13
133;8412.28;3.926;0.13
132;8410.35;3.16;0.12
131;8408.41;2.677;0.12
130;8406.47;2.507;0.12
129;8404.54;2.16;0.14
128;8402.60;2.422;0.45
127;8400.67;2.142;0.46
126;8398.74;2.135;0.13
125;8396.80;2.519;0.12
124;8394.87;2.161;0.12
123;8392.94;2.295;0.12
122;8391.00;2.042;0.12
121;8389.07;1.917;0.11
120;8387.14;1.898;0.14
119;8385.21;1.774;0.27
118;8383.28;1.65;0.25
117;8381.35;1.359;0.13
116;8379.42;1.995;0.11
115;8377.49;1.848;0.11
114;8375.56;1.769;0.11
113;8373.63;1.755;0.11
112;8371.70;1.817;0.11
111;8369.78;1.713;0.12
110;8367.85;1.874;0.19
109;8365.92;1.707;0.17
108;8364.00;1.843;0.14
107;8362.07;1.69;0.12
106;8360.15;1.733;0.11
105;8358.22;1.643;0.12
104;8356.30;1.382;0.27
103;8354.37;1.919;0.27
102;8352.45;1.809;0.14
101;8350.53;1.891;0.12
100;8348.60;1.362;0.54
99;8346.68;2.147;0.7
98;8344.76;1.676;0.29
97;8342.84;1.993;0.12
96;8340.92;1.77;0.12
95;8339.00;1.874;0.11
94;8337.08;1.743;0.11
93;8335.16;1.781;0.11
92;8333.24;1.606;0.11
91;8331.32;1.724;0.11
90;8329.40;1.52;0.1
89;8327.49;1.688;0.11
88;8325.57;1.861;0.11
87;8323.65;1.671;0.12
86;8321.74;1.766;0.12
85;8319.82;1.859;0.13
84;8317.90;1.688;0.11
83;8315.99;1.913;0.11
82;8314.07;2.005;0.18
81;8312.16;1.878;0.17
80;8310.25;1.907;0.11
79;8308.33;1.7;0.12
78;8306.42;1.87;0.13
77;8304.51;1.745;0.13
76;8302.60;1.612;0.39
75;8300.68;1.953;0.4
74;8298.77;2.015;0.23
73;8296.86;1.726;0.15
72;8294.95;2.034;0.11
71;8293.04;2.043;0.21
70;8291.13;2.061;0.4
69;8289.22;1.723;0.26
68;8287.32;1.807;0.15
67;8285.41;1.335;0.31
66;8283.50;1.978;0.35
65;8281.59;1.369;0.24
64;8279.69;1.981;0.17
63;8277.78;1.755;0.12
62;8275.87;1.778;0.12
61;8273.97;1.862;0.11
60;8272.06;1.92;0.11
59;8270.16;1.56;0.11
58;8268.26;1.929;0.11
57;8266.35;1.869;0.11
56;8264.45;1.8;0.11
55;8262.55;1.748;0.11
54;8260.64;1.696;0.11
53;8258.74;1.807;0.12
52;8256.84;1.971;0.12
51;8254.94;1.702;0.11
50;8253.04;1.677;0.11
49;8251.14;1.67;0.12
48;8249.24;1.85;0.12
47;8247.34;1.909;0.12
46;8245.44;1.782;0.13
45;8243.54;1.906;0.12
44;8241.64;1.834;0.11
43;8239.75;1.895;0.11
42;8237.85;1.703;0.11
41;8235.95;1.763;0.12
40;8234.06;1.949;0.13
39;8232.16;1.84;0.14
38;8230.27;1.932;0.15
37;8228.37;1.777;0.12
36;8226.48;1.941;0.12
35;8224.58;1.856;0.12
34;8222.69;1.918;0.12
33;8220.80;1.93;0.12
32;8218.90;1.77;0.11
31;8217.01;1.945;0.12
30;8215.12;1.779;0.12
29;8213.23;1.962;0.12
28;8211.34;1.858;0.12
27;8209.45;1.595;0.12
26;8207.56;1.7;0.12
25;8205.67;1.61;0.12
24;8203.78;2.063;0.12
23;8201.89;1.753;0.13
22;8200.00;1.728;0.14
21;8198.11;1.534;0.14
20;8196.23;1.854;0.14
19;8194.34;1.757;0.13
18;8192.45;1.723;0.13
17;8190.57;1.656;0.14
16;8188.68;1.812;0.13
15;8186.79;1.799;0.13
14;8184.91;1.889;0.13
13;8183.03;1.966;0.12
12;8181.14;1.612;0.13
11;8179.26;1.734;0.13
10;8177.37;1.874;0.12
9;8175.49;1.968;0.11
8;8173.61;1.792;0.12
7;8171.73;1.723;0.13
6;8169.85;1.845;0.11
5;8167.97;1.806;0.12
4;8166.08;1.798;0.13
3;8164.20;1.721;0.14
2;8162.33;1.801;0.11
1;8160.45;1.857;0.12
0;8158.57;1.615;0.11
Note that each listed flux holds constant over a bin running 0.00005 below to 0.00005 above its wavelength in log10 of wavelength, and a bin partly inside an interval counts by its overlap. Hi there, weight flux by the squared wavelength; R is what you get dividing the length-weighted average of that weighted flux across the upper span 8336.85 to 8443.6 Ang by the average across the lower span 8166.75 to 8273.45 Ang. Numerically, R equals 1.3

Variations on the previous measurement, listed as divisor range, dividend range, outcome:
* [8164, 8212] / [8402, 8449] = 1.69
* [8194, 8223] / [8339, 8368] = 1.02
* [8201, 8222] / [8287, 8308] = 1.05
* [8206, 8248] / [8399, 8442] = 1.59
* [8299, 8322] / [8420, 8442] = 1.31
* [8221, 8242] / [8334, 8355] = 1.00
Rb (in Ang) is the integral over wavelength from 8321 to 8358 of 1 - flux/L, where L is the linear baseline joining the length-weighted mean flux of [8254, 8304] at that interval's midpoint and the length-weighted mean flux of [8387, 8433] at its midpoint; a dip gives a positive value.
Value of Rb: 7.5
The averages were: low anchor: 1.81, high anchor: 2.64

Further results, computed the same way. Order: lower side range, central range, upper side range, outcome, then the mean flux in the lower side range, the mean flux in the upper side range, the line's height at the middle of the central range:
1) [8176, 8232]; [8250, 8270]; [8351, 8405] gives 0.6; 1.81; 1.89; 1.83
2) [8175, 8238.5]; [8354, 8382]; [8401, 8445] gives 9.2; 1.81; 2.85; 2.59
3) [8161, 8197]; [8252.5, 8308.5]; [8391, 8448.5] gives 9.8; 1.8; 2.72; 2.19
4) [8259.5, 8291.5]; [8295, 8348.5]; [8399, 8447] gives 7.5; 1.77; 2.82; 2.1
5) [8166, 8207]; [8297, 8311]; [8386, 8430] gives 2.7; 1.78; 2.67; 2.25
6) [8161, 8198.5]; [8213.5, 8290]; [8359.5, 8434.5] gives 5.8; 1.79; 2.3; 1.96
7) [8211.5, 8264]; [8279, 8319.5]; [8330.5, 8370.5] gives -0.8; 1.83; 1.76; 1.79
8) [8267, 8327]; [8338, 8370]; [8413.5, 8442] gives 6.9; 1.82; 2.82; 2.25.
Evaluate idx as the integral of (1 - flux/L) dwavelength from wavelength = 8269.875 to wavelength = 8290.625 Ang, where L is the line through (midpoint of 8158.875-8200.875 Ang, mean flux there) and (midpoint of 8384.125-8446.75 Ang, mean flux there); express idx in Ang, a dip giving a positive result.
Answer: 3.9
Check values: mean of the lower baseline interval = 1.78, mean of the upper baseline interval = 2.65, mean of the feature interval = 1.75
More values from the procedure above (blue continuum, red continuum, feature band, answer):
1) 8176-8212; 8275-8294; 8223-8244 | -1.0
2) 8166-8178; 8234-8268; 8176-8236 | 0.3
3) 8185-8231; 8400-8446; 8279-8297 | 3.2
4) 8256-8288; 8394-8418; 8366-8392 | 9.0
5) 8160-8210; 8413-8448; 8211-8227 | 0.4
